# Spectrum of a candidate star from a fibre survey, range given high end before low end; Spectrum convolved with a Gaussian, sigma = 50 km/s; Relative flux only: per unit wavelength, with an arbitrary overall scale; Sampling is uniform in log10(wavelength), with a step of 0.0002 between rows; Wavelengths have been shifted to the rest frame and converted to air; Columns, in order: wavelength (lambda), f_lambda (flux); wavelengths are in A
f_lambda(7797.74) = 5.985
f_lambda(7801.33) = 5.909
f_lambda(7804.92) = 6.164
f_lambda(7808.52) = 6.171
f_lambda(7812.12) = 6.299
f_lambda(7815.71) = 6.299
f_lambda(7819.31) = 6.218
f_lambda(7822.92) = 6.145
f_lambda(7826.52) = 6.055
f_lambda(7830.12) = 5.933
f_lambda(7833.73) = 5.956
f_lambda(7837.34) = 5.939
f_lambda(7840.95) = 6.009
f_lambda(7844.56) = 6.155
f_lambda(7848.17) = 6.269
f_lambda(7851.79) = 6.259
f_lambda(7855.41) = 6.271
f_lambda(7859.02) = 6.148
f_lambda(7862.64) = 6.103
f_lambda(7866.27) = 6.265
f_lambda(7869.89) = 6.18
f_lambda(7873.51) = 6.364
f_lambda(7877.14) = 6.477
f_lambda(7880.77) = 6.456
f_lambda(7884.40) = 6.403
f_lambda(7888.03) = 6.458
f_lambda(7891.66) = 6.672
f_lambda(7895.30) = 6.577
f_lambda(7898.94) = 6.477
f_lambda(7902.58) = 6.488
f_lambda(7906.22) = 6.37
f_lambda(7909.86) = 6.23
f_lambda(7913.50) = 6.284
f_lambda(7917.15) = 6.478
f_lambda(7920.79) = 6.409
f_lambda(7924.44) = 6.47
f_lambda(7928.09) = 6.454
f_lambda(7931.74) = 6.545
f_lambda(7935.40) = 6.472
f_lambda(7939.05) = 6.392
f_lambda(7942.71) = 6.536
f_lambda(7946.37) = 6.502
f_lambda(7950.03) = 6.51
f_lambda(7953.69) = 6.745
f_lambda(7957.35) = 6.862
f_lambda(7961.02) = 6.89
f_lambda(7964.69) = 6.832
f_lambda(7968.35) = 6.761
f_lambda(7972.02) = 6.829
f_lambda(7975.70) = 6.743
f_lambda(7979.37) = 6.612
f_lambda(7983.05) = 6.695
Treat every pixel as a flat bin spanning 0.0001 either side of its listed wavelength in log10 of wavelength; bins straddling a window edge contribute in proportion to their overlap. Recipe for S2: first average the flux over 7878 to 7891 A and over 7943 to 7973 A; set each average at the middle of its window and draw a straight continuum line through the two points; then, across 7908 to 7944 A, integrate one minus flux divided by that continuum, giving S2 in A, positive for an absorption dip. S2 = 1.0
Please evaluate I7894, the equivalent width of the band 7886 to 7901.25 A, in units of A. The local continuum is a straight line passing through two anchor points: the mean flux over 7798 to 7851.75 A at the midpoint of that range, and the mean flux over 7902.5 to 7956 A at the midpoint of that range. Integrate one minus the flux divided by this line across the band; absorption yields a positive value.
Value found -0.5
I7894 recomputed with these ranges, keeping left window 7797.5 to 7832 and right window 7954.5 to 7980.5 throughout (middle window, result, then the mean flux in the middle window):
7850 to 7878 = 0.4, 6.25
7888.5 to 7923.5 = 0.4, 6.44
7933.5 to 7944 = 0.3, 6.46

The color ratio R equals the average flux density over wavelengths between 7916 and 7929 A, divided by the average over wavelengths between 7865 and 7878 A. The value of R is 1.0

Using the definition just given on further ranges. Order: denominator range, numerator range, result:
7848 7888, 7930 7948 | 1.03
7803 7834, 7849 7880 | 1.02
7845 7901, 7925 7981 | 1.05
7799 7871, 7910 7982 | 1.07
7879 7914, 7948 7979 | 1.05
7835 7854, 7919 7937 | 1.06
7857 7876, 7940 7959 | 1.06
